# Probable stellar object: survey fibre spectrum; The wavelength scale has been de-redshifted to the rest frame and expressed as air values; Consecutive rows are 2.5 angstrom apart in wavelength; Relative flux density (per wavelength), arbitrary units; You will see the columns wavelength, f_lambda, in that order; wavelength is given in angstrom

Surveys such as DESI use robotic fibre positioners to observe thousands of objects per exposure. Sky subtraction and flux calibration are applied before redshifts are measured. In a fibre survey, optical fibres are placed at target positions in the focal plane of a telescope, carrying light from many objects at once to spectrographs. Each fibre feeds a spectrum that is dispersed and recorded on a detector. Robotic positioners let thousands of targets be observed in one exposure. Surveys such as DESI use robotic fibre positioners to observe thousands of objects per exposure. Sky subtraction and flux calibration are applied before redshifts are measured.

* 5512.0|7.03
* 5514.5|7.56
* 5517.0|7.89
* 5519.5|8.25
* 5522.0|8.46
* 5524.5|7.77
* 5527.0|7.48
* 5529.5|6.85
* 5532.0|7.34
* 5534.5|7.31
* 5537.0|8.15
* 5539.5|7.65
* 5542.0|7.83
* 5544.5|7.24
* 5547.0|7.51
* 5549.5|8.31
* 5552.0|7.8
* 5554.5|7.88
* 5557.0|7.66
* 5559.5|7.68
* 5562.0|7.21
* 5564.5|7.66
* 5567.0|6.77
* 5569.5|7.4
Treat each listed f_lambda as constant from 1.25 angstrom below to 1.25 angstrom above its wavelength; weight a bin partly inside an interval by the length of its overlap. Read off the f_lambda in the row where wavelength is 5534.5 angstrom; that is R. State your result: 7.31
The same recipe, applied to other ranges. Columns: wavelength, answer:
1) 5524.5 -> 7.77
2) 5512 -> 7.03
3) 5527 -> 7.48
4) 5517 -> 7.89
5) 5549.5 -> 8.31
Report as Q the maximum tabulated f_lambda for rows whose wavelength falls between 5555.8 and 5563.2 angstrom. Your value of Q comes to 7.68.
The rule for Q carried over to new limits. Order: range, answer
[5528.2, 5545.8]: 8.15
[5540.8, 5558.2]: 8.31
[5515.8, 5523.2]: 8.46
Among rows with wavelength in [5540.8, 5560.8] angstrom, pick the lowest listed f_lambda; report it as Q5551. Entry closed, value 7.24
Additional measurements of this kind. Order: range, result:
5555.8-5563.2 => 7.21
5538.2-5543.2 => 7.65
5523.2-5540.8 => 6.85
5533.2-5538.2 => 7.31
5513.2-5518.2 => 7.56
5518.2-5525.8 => 7.77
